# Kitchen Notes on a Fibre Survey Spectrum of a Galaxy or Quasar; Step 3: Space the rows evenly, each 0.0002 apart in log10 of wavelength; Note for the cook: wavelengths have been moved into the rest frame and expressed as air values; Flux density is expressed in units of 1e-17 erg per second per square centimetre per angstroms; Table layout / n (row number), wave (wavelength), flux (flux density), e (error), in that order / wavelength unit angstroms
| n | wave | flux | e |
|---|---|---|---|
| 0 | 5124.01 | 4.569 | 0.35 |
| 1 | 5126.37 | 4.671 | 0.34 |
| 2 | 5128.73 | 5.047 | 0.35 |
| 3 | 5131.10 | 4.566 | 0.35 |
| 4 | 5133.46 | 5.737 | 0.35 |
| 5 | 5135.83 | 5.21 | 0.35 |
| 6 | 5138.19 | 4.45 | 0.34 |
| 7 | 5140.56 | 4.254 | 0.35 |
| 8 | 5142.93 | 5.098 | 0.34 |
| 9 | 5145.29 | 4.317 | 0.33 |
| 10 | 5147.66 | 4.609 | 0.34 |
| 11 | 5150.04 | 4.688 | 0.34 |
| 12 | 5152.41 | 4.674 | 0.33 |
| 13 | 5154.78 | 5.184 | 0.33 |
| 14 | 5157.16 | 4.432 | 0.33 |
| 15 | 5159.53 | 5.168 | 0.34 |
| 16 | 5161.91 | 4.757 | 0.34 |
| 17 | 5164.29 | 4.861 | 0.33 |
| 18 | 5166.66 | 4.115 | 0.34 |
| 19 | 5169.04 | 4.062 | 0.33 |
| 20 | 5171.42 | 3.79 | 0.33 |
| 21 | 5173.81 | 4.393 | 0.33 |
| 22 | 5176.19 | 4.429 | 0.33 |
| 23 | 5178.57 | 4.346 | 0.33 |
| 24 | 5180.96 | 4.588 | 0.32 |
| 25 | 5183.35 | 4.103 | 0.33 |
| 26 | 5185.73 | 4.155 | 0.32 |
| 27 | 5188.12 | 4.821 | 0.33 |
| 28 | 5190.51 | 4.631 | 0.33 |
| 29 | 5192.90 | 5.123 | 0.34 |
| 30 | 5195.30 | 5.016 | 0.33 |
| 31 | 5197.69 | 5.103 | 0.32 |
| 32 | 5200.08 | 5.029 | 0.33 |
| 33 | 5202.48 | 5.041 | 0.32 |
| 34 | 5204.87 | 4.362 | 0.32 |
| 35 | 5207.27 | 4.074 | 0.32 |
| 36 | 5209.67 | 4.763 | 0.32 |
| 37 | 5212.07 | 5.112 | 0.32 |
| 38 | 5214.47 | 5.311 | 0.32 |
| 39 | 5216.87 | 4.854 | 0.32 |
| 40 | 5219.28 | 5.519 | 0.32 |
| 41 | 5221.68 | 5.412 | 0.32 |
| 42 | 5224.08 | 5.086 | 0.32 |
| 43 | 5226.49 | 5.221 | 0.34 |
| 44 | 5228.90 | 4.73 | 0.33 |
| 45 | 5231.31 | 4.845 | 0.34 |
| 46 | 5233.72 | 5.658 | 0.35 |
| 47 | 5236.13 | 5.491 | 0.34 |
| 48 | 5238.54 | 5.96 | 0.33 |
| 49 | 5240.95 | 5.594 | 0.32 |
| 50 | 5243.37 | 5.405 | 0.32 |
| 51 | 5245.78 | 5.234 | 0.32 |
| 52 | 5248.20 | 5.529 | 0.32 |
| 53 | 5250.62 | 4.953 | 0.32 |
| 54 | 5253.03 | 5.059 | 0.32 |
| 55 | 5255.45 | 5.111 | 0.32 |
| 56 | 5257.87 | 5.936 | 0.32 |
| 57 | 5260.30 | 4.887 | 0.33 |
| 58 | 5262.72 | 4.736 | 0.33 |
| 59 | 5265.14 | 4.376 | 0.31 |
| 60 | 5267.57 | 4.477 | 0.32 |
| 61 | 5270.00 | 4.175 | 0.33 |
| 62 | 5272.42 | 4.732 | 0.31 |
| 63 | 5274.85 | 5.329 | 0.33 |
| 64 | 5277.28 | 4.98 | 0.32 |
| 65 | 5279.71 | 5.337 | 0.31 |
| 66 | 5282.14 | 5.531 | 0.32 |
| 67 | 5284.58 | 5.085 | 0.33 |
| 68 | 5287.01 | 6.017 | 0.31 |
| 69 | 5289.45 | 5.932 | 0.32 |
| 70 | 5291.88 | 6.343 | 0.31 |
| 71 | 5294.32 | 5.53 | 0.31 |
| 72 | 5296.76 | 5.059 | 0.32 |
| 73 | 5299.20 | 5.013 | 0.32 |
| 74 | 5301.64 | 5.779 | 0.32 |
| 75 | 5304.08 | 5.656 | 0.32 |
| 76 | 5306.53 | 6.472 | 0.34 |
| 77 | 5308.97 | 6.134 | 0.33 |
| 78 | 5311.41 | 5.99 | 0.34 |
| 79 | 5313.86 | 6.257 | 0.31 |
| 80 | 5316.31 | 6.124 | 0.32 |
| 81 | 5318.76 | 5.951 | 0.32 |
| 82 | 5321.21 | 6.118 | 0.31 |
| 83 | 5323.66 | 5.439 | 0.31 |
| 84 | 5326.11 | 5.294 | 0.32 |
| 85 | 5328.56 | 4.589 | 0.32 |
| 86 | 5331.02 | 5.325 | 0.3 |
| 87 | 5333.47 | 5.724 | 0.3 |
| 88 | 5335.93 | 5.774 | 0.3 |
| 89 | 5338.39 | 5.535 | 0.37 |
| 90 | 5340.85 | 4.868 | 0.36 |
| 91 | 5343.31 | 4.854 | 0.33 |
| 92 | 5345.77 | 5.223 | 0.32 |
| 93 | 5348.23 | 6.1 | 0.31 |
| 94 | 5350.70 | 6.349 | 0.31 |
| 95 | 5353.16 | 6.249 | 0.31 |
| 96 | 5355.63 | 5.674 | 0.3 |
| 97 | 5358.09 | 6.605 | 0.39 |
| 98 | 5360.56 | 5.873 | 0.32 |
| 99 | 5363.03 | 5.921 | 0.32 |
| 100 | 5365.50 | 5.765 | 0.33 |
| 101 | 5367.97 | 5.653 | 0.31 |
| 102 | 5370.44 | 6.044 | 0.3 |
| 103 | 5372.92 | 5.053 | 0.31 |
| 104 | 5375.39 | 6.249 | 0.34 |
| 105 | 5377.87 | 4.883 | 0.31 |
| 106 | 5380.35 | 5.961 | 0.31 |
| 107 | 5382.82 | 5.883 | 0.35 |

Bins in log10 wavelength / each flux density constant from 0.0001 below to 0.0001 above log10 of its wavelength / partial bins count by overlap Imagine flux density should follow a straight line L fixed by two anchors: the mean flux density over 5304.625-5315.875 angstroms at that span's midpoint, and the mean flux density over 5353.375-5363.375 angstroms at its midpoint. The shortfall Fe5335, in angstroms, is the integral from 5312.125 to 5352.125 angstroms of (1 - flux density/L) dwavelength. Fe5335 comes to 3.36 angstroms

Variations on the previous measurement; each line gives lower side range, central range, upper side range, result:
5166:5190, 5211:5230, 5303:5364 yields -1.9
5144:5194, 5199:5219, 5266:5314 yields 0.0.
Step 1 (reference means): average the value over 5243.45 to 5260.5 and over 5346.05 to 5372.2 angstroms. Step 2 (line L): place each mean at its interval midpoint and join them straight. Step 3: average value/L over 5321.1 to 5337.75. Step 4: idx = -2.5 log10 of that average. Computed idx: 0.07 mag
